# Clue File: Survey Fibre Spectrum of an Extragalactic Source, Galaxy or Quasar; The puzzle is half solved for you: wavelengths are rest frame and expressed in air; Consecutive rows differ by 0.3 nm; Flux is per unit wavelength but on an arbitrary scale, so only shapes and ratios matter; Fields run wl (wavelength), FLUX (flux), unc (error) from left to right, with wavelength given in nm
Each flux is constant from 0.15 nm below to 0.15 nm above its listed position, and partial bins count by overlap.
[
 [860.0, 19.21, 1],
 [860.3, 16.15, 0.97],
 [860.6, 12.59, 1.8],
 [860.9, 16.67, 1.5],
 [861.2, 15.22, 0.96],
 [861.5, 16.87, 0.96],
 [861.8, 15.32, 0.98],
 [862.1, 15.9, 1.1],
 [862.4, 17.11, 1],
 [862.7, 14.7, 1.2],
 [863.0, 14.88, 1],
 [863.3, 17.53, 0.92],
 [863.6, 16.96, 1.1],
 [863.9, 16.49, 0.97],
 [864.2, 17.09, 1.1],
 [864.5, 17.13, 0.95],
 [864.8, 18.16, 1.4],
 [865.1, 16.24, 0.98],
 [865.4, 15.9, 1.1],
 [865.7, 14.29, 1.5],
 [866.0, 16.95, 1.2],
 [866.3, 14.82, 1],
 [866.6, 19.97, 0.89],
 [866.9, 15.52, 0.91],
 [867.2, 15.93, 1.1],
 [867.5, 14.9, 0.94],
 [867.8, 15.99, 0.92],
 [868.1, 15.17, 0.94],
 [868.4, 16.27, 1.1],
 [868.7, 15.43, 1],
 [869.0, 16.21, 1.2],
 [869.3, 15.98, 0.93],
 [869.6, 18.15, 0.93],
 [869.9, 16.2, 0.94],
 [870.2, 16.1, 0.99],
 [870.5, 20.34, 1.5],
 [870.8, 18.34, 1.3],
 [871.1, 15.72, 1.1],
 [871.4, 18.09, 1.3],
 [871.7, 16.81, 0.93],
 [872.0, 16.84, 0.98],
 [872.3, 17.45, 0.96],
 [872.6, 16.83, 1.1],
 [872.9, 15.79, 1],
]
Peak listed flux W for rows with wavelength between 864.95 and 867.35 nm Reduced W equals 19.97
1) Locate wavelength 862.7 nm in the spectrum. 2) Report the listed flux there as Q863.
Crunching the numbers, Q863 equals 14.7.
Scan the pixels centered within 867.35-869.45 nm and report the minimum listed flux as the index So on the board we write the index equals 14.9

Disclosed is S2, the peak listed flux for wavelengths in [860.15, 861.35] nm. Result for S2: 16.67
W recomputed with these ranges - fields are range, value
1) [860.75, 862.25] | 16.87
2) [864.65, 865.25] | 18.16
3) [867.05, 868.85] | 16.27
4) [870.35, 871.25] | 20.34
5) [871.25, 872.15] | 18.09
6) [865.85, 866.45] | 16.95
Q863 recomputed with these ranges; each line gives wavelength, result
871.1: 15.72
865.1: 16.24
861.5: 16.87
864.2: 17.09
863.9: 16.49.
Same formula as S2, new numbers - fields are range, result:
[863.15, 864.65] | 17.53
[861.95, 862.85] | 17.11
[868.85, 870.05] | 18.15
